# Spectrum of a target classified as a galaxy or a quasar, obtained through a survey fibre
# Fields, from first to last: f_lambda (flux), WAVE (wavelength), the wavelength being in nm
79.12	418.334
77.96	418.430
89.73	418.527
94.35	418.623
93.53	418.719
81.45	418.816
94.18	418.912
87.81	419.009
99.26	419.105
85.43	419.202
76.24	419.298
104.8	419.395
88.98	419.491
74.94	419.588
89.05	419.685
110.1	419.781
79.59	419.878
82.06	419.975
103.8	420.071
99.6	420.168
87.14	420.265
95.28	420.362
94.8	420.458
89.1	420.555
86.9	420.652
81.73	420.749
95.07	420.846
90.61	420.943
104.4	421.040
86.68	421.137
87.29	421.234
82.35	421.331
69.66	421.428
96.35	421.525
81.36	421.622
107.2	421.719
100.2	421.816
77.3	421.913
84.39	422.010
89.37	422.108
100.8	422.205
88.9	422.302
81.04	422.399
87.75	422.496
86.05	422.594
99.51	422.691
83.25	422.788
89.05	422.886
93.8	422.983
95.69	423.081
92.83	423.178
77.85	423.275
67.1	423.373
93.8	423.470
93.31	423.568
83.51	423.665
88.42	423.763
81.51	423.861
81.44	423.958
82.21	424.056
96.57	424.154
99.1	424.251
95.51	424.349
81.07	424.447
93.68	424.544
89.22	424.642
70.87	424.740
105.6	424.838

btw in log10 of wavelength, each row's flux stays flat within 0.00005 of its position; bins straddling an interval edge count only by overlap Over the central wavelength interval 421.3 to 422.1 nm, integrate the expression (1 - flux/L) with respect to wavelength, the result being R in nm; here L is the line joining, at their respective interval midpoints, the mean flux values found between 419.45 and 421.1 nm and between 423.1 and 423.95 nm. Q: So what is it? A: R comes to 0.01 nm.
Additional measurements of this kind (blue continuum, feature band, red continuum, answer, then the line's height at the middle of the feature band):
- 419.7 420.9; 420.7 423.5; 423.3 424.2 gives -0.01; 88.4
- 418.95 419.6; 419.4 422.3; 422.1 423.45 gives -0.06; 88.6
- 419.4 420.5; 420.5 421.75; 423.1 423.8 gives 0.01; 89.9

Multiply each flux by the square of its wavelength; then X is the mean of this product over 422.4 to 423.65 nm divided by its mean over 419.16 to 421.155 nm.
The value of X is 1.0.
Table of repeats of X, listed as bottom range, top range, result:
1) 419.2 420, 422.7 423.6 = 1.01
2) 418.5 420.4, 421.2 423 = 0.99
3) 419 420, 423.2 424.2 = 0.97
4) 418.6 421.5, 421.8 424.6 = 1.00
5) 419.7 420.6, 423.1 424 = 0.92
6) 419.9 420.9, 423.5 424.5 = 0.99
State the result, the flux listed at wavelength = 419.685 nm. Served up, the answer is 89.05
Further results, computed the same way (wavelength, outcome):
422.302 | 88.9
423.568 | 93.31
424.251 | 99.1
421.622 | 81.36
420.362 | 95.28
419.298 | 76.24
